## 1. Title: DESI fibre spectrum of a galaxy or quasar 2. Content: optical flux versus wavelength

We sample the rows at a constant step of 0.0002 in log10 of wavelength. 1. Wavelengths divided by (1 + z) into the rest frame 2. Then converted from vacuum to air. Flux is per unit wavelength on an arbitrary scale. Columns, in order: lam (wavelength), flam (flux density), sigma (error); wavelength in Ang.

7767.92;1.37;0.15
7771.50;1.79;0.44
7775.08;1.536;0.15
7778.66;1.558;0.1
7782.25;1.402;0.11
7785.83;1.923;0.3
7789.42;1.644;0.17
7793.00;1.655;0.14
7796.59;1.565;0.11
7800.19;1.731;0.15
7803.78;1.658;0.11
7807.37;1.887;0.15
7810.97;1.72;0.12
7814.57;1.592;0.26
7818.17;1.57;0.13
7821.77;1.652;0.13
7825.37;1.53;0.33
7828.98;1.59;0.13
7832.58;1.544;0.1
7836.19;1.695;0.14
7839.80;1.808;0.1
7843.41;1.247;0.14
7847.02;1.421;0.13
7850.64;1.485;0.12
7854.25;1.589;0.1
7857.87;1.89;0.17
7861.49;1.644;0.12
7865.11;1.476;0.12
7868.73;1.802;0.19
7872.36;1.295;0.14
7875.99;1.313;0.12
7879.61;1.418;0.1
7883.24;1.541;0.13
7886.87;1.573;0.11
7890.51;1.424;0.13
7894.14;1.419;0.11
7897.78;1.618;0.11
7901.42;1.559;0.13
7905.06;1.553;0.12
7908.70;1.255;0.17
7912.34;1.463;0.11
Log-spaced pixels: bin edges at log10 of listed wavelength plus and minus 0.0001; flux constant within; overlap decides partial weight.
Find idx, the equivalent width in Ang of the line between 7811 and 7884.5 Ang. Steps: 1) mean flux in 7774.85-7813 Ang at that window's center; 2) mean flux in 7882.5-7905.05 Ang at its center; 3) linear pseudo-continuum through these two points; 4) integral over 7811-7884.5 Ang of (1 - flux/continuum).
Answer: 1.4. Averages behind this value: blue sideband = 1.67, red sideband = 1.52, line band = 1.56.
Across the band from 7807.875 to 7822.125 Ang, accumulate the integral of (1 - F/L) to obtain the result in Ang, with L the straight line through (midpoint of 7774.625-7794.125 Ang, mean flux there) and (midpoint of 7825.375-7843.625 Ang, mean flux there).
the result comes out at -0.4 Ang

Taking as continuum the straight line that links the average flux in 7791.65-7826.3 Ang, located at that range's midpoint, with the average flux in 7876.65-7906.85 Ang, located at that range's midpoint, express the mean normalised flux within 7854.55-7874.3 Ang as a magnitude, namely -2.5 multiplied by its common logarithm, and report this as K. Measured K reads -0.041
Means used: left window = 1.66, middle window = 1.62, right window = 1.51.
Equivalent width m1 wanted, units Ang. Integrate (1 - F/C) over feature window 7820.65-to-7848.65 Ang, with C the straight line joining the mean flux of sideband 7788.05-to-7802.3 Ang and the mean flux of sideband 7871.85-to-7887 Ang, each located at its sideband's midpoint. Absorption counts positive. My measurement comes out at -0.3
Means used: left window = 1.65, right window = 1.42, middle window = 1.56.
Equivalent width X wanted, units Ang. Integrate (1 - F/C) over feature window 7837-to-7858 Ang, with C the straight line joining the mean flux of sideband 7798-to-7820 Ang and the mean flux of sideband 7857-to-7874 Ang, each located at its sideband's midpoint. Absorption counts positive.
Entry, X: 1.04 Ang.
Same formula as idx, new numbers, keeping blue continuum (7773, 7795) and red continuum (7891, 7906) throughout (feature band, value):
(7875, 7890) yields 0.71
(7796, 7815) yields -1.23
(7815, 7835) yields 0.07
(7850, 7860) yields -0.72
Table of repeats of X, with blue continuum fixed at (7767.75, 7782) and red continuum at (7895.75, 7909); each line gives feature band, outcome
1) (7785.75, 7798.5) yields -0.86 Ang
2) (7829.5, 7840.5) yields -0.81 Ang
